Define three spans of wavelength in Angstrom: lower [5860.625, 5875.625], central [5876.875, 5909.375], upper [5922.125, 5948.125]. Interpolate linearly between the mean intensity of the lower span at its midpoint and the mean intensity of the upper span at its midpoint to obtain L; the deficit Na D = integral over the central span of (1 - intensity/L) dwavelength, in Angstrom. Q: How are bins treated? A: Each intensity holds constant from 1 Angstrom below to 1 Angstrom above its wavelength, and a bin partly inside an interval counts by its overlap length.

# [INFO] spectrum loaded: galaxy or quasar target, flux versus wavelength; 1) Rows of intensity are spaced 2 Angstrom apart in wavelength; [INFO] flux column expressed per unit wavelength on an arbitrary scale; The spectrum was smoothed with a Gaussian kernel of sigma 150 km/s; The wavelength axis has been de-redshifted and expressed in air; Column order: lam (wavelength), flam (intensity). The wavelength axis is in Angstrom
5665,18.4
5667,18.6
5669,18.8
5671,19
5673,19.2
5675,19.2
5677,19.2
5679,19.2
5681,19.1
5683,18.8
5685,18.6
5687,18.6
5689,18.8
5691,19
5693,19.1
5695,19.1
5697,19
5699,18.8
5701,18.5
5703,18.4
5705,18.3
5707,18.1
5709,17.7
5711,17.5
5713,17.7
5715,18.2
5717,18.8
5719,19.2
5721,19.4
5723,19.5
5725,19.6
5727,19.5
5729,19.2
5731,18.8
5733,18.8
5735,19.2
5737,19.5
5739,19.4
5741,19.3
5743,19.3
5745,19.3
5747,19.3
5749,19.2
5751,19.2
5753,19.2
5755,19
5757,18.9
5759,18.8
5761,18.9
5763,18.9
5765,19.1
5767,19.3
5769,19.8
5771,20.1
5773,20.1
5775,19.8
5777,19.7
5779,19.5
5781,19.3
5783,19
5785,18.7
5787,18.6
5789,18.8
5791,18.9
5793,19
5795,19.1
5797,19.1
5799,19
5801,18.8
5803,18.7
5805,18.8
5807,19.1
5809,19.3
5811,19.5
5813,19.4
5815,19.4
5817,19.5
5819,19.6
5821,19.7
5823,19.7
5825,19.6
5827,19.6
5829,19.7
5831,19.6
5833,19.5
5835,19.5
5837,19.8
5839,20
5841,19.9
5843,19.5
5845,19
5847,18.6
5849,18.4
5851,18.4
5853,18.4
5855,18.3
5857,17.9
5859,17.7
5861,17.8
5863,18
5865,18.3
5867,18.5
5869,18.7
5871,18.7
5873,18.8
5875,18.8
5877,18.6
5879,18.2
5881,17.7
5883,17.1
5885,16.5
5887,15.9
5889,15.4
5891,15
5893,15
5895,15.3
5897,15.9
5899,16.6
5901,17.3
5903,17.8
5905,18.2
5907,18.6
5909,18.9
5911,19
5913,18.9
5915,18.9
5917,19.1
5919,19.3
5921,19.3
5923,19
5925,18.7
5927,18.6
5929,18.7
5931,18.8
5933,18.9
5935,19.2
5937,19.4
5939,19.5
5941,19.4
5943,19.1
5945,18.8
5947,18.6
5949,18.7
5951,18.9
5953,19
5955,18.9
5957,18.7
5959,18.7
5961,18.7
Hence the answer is 3.13 Angstrom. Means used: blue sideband 18.5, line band 16.9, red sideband 19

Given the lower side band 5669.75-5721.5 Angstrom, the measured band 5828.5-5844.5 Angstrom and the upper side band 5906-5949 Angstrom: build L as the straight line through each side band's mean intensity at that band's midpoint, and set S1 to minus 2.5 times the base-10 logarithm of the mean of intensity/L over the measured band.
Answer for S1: -0.04 mag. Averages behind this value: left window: 18.7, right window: 19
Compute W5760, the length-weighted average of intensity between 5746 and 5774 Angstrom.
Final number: 19.3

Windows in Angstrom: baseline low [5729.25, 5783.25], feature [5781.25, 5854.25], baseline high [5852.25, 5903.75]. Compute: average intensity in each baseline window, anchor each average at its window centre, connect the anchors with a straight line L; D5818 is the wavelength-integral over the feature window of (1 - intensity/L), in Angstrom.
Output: -3.5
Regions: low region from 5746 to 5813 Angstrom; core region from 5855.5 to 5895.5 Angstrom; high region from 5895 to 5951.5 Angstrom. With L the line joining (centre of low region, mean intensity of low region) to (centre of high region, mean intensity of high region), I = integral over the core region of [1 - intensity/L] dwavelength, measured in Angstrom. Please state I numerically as 2.9 Angstrom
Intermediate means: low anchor 19.2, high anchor 18.6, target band 17.4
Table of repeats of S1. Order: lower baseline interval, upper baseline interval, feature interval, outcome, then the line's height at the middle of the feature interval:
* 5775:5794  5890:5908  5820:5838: -0.09 mag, 18.1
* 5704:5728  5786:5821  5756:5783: -0.03 mag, 18.9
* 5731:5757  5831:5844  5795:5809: 0.03 mag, 19.5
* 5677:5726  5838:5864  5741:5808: -0.03 mag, 18.7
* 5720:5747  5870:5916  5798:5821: -0.05 mag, 18.4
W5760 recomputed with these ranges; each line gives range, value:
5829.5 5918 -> 18.1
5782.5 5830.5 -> 19.2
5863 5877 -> 18.6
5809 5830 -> 19.6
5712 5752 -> 19.1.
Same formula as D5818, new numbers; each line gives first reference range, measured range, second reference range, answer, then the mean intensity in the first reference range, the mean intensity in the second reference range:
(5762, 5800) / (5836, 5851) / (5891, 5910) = -1.0 Angstrom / 19.3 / 17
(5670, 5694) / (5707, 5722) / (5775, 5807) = 0.5 Angstrom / 19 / 19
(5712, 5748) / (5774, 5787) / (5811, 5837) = 0.1 Angstrom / 19.1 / 19.6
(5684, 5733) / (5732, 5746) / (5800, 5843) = -0.2 Angstrom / 18.7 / 19.5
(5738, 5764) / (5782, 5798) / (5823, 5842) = 0.4 Angstrom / 19.1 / 19.7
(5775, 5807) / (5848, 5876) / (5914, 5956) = 1.0 Angstrom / 19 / 19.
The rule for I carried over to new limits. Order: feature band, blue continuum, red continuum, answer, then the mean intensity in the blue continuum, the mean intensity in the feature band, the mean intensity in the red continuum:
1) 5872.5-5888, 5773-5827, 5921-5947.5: 1.2 Angstrom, 19.2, 17.7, 19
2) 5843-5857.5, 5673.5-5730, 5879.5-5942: -0.3 Angstrom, 18.8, 18.5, 17.9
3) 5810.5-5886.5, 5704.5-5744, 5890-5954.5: -1.2 Angstrom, 18.9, 18.8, 18.3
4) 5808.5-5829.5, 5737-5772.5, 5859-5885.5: -1.0 Angstrom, 19.3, 19.5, 18.1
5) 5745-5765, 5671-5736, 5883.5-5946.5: -0.5 Angstrom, 18.8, 19.1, 18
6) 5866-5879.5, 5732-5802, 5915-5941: 0.3 Angstrom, 19.2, 18.6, 19.1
